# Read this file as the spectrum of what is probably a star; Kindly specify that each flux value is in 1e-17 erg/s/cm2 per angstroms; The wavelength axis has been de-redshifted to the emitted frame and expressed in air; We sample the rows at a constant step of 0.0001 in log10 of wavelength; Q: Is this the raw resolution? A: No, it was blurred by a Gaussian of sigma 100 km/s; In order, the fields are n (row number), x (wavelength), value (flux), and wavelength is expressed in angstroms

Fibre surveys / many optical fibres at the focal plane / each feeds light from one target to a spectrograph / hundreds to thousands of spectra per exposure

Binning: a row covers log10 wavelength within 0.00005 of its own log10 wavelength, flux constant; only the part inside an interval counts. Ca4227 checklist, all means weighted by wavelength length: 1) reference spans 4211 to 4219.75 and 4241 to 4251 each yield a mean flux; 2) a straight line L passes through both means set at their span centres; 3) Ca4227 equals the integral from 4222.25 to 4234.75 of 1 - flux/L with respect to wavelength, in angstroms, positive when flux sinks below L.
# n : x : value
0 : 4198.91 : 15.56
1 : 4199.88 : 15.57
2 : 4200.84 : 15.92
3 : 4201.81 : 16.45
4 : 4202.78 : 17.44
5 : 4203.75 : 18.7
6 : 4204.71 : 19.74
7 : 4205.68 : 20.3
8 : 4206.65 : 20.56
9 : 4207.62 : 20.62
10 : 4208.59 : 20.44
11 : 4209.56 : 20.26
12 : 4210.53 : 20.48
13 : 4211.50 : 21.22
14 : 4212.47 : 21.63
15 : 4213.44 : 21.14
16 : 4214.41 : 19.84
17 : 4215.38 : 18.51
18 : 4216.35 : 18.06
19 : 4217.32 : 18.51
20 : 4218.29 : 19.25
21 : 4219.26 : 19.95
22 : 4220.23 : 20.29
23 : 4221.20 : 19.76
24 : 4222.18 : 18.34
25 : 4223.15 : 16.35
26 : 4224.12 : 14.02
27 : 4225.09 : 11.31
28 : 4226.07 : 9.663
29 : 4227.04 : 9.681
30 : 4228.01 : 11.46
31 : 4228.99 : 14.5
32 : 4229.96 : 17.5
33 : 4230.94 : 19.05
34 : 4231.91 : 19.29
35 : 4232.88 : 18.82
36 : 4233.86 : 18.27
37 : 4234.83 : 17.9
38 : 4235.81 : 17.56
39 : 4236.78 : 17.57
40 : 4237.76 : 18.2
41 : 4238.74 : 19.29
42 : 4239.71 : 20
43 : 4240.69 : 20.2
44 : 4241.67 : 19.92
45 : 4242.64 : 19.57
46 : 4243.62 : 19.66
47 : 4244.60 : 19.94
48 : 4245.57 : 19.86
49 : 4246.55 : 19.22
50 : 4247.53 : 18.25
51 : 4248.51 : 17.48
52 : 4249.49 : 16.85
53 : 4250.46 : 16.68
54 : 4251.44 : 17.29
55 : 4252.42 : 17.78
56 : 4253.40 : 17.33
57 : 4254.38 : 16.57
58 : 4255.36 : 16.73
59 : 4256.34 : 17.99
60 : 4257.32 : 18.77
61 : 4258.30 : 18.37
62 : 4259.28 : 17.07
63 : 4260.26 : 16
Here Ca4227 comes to 2.7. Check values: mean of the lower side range 19.8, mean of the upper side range 18.8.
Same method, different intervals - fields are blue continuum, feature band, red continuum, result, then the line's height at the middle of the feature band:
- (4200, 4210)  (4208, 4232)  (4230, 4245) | 1.7 angstroms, 18.9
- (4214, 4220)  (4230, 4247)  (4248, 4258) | -0.9 angstroms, 18.1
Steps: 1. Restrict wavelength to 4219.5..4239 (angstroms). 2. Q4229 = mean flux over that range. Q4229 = 16.4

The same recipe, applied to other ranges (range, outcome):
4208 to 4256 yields 18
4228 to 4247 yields 18.6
